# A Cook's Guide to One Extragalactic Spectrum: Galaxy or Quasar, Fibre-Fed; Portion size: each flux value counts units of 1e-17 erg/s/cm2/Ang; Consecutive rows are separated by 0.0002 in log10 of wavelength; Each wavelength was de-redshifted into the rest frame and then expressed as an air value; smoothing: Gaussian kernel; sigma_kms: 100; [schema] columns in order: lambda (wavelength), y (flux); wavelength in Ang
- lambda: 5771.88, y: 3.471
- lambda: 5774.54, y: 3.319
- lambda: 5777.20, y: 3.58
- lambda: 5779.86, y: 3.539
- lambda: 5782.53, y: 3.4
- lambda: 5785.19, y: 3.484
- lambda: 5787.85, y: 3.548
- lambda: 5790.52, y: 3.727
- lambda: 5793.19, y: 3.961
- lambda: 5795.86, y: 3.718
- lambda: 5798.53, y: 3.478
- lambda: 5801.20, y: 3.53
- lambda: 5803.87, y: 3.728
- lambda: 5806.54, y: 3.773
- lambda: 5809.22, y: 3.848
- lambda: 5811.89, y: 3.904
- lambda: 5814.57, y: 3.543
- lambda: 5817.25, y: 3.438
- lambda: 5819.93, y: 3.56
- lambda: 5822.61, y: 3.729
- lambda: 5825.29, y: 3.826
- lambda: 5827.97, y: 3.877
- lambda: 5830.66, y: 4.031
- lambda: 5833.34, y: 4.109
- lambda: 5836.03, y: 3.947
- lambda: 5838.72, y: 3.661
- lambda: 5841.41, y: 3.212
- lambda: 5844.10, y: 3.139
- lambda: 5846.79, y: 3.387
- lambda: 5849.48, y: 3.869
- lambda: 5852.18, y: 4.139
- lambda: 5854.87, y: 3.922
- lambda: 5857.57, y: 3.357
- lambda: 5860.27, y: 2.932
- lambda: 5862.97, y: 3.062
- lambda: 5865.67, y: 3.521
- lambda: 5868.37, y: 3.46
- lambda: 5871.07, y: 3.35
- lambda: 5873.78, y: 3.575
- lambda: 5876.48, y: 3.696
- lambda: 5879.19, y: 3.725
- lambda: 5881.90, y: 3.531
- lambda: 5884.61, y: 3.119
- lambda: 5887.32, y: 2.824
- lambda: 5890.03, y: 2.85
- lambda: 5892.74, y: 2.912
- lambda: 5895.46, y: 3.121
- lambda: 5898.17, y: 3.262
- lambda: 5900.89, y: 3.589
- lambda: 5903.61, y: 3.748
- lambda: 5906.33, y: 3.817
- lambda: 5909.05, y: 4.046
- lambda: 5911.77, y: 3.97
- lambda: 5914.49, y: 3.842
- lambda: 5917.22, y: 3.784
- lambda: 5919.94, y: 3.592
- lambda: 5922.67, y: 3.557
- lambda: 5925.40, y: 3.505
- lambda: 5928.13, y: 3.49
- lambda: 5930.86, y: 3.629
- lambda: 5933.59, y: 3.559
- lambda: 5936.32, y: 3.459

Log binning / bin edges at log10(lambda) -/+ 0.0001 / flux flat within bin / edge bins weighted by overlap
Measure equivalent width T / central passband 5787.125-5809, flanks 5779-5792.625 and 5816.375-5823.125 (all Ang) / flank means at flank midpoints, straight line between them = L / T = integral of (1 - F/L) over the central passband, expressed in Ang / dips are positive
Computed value -0.81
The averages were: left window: 3.56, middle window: 3.69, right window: 3.57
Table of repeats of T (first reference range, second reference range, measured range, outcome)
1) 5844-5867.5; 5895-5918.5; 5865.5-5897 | 2.6 Ang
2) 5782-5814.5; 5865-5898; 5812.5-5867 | -2.0 Ang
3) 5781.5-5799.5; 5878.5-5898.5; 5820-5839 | -2.4 Ang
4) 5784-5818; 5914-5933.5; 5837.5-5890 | 3.1 Ang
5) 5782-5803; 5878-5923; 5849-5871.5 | 0.2 Ang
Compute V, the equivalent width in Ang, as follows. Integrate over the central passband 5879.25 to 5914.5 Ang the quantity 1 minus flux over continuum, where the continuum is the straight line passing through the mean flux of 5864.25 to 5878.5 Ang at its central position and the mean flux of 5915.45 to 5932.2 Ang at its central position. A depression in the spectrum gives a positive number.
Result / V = 1.33 Ang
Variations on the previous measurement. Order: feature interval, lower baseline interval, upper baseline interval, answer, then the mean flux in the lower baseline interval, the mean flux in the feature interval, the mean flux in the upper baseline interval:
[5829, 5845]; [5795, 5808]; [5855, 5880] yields -0.8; 3.64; 3.7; 3.43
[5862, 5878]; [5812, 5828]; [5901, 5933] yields 1.0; 3.66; 3.46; 3.72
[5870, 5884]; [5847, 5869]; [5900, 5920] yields 0.3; 3.53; 3.55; 3.82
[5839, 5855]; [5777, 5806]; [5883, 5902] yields -1.3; 3.61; 3.59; 3.1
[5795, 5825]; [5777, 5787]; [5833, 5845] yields -1.0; 3.49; 3.66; 3.59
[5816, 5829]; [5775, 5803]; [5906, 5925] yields -0.1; 3.59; 3.68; 3.79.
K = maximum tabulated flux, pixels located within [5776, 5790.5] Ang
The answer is 3.58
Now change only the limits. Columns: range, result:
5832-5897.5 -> 4.139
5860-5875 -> 3.575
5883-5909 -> 3.817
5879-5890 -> 3.725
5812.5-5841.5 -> 4.109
